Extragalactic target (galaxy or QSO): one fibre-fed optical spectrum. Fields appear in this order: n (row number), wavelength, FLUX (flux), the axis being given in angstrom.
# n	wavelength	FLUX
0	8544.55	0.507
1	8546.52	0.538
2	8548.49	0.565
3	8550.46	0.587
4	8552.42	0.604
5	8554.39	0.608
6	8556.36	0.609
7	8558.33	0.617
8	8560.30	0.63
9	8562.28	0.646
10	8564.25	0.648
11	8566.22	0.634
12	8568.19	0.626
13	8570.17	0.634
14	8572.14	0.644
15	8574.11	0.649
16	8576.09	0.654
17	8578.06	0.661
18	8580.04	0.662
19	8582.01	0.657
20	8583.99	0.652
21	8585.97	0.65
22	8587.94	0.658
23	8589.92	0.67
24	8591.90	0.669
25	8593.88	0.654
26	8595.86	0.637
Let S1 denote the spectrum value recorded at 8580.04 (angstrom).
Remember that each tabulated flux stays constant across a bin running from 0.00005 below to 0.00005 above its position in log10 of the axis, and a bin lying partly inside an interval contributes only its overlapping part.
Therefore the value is 0.662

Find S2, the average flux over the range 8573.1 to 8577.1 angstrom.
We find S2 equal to 0.652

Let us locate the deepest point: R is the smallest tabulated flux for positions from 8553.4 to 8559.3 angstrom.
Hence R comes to 0.608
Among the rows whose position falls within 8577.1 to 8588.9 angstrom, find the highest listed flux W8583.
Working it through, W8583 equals 0.662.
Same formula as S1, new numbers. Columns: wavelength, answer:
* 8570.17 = 0.634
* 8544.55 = 0.507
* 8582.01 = 0.657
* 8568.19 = 0.626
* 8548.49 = 0.565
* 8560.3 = 0.63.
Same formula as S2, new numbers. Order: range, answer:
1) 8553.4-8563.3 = 0.622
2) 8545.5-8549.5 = 0.551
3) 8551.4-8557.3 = 0.608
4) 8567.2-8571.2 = 0.63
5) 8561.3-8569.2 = 0.638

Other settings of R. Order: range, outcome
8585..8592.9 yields 0.65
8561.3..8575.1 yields 0.626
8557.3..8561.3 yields 0.617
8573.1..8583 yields 0.649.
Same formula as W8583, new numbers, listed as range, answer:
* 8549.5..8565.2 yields 0.648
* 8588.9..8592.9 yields 0.67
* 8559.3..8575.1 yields 0.649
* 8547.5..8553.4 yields 0.604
